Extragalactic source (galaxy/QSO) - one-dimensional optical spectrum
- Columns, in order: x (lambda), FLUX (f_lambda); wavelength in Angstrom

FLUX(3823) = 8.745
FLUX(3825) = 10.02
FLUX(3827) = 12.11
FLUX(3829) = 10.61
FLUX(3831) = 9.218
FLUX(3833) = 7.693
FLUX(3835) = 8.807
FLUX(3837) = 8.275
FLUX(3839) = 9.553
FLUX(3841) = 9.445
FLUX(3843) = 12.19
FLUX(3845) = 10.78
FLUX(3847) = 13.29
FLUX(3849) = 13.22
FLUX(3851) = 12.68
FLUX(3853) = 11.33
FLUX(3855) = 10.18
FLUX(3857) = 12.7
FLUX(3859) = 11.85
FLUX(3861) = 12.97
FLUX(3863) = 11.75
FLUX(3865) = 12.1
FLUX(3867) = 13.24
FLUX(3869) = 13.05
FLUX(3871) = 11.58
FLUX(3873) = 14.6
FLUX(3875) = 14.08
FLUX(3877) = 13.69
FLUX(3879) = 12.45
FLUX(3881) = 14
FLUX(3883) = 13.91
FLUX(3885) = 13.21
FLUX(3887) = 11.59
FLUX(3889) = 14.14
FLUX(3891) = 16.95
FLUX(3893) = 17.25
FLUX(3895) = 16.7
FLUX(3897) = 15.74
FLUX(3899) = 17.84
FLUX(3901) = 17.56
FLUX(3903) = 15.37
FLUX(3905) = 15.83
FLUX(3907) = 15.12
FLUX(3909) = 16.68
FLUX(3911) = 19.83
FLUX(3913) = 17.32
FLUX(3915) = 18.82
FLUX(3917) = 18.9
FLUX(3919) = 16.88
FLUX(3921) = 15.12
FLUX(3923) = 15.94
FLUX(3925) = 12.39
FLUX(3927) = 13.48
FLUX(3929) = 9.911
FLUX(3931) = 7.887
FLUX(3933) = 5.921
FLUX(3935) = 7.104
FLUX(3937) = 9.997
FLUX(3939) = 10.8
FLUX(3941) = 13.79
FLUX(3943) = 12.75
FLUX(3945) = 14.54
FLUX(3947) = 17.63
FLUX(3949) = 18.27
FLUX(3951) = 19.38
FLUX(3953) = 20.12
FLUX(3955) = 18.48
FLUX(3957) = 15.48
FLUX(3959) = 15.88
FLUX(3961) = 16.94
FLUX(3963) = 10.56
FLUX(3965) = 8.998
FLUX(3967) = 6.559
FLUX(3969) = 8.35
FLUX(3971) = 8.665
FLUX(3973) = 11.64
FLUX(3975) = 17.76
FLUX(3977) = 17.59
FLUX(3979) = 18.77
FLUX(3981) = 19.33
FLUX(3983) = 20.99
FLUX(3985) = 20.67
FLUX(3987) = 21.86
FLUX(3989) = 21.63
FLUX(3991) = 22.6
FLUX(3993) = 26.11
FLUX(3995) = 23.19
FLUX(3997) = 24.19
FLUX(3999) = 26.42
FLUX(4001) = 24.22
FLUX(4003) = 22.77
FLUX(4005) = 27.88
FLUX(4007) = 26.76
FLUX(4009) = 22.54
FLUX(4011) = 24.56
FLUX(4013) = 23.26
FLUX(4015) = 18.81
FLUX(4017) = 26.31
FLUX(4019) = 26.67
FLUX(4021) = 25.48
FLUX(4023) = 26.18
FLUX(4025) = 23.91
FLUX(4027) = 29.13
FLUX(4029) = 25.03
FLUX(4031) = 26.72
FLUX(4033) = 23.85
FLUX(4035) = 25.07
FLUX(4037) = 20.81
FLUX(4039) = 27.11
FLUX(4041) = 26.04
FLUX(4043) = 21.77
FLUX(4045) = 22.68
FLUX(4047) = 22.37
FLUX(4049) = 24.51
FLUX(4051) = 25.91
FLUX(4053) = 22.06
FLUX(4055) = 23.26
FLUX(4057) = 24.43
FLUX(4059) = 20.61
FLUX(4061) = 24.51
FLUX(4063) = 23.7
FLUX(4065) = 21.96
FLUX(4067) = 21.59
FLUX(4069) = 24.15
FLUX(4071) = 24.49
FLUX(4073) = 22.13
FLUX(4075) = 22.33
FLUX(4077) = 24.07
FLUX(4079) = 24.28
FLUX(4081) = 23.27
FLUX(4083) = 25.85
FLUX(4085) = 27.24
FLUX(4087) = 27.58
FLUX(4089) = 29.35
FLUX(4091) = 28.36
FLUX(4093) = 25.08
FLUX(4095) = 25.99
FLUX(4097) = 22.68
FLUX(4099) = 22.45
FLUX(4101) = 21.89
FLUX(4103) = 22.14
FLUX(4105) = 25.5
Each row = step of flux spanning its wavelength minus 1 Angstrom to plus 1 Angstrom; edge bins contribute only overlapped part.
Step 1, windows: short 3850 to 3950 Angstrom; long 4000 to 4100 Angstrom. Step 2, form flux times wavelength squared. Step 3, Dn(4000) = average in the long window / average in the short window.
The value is 1.9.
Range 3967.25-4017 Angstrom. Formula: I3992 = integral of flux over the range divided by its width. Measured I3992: 20.8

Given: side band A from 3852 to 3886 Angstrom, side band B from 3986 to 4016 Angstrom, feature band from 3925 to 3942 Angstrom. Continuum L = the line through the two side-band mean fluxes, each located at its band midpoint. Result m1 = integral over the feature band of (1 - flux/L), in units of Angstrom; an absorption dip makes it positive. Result 7.6 Angstrom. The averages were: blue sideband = 12.7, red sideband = 23.8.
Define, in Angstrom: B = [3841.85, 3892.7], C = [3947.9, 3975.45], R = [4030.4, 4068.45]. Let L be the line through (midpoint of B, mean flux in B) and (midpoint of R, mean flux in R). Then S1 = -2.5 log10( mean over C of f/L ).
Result 0.29 mag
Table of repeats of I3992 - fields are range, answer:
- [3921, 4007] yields 16.5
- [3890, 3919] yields 17.1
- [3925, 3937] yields 9.25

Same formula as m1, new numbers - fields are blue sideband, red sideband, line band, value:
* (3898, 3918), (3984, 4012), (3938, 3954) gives 3.4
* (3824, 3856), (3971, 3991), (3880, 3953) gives 0.2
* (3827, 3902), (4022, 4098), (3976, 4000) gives -2.1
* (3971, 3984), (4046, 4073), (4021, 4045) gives -4.2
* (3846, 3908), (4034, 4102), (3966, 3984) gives 4.5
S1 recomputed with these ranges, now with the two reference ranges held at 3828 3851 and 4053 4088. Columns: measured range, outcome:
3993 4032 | -0.219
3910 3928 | -0.108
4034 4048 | -0.077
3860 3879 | -0.073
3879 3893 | -0.079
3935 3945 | 0.363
